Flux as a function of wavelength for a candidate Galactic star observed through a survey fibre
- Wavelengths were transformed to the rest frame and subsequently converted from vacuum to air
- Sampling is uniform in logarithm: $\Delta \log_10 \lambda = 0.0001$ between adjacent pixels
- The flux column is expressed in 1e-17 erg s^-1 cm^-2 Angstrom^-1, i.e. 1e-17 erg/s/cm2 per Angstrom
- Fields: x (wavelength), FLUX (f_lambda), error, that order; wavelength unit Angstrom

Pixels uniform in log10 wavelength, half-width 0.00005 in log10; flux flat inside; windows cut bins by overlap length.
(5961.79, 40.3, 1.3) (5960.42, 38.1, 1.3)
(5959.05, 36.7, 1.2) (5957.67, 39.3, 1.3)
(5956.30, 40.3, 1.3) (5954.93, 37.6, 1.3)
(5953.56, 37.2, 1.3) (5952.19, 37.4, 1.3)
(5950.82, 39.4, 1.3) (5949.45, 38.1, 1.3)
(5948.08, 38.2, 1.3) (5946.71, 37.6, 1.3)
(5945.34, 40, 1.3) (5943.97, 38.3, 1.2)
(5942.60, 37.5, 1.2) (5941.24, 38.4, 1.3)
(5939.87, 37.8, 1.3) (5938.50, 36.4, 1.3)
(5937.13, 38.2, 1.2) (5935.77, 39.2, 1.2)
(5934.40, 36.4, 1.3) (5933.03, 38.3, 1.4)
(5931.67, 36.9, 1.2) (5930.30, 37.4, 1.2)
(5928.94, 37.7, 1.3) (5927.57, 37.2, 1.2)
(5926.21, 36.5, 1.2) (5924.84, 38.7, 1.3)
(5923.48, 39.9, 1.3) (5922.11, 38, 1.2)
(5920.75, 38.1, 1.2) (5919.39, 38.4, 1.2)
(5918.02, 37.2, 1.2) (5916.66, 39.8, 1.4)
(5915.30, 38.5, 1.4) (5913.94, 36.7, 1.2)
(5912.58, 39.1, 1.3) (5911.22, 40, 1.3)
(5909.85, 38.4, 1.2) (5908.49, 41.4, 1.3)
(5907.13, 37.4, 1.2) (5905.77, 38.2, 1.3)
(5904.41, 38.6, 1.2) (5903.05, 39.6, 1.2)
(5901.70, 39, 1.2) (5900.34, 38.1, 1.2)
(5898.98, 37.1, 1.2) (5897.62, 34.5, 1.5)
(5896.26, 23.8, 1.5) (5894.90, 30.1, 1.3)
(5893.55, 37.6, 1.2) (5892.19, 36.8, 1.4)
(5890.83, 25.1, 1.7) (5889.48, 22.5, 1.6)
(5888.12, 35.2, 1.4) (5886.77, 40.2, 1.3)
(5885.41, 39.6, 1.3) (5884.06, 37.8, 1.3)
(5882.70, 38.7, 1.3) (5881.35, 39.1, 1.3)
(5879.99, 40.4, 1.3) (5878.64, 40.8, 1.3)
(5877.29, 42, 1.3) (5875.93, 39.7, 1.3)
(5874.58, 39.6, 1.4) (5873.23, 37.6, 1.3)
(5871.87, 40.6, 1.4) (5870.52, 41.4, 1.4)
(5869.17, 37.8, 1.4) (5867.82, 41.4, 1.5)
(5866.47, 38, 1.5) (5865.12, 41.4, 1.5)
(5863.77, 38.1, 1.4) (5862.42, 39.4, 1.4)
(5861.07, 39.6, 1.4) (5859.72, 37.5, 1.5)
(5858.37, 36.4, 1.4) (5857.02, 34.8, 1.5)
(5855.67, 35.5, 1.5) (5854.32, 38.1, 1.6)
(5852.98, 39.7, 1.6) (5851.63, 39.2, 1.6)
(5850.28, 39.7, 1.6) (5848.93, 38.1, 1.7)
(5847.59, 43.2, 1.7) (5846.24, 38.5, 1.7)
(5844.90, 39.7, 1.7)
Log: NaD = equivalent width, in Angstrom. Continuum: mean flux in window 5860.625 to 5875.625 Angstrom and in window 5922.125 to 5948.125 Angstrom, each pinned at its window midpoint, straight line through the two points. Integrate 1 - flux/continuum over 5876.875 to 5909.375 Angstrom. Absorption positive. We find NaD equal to 2.1 Angstrom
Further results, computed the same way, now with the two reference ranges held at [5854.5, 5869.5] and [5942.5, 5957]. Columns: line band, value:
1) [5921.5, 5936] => 0.2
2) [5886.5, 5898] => 2.1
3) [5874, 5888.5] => -0.5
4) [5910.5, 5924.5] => -0.1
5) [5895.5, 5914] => 0.5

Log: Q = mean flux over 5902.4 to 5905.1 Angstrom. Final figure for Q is 39.1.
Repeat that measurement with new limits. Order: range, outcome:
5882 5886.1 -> 38.7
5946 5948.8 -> 37.9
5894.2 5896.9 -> 27.2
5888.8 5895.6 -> 30.4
